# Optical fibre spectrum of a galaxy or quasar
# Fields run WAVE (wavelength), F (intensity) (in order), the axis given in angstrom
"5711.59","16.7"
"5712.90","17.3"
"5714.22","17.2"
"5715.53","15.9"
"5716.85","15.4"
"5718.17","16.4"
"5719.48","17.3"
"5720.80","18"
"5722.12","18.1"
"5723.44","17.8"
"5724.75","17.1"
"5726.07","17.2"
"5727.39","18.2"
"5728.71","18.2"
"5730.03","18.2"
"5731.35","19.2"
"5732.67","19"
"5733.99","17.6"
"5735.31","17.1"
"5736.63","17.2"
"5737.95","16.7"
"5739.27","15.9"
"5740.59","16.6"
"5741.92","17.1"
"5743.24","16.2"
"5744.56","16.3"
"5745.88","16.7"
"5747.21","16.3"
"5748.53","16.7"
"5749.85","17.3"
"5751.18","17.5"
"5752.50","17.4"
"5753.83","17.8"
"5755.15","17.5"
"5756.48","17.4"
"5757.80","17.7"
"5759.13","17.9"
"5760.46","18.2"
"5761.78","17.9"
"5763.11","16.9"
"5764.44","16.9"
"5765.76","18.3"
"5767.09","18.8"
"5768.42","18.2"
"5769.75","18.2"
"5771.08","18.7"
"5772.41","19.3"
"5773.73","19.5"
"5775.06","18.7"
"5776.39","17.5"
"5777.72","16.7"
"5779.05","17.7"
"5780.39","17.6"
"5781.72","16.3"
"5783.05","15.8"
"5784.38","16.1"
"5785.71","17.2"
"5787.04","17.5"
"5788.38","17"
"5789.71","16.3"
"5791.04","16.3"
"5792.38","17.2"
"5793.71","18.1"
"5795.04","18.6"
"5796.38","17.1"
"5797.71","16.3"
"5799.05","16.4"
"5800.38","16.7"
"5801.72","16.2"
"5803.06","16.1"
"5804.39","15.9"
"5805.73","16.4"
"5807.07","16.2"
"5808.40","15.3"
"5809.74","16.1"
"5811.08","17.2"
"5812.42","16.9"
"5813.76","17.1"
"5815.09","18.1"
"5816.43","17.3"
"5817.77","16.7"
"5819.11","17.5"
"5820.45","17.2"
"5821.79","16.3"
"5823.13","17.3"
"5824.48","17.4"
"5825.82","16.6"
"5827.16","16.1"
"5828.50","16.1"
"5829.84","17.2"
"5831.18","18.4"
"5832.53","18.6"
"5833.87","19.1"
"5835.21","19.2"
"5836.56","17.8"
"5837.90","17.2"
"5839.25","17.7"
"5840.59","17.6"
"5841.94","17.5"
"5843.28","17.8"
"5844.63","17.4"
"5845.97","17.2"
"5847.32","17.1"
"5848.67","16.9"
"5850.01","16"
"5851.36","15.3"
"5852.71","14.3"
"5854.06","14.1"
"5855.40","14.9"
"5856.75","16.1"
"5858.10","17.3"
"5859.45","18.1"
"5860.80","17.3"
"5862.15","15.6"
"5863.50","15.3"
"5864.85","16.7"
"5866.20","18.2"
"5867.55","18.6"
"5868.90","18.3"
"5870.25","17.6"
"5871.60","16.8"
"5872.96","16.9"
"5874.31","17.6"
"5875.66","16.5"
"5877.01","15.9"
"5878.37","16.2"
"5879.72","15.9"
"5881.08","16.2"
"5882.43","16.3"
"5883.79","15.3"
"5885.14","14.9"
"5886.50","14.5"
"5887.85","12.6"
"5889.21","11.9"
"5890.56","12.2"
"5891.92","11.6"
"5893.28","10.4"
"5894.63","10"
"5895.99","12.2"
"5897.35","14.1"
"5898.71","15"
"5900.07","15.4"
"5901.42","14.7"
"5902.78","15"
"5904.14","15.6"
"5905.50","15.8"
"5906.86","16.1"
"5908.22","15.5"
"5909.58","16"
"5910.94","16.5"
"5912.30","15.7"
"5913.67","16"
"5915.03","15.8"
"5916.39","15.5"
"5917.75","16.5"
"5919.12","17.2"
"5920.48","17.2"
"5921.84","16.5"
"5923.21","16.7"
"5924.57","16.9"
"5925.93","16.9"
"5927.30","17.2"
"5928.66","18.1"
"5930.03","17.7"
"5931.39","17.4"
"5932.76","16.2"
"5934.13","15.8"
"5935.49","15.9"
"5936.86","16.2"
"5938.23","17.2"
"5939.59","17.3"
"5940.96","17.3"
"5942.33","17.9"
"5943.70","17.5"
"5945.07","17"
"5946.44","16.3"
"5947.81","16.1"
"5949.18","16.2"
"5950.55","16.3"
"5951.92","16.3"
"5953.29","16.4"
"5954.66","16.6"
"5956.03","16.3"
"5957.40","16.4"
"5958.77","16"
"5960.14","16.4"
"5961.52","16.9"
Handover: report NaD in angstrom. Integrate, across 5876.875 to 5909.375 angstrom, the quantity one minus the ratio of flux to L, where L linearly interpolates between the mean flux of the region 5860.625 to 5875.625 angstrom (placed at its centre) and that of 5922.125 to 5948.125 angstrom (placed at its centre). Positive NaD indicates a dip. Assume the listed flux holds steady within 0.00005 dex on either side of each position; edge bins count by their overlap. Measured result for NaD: 5.3 angstrom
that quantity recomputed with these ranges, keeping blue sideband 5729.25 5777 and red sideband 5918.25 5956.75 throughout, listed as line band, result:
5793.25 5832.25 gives 1.11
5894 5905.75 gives 1.95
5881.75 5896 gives 3.43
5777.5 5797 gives 0.48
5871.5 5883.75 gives 0.48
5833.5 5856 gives 0.47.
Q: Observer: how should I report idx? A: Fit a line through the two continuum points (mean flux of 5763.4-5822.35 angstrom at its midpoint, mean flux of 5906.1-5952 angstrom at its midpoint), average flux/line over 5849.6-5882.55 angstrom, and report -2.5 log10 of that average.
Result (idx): 0.03 mag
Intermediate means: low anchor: 17.2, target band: 16.5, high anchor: 16.6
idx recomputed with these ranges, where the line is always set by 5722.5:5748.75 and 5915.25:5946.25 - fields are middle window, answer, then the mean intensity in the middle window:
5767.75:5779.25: -0.07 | 18.3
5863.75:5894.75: 0.11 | 15.4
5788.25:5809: 0.03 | 16.6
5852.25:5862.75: 0.07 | 16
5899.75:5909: 0.10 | 15.5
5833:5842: -0.06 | 18.1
